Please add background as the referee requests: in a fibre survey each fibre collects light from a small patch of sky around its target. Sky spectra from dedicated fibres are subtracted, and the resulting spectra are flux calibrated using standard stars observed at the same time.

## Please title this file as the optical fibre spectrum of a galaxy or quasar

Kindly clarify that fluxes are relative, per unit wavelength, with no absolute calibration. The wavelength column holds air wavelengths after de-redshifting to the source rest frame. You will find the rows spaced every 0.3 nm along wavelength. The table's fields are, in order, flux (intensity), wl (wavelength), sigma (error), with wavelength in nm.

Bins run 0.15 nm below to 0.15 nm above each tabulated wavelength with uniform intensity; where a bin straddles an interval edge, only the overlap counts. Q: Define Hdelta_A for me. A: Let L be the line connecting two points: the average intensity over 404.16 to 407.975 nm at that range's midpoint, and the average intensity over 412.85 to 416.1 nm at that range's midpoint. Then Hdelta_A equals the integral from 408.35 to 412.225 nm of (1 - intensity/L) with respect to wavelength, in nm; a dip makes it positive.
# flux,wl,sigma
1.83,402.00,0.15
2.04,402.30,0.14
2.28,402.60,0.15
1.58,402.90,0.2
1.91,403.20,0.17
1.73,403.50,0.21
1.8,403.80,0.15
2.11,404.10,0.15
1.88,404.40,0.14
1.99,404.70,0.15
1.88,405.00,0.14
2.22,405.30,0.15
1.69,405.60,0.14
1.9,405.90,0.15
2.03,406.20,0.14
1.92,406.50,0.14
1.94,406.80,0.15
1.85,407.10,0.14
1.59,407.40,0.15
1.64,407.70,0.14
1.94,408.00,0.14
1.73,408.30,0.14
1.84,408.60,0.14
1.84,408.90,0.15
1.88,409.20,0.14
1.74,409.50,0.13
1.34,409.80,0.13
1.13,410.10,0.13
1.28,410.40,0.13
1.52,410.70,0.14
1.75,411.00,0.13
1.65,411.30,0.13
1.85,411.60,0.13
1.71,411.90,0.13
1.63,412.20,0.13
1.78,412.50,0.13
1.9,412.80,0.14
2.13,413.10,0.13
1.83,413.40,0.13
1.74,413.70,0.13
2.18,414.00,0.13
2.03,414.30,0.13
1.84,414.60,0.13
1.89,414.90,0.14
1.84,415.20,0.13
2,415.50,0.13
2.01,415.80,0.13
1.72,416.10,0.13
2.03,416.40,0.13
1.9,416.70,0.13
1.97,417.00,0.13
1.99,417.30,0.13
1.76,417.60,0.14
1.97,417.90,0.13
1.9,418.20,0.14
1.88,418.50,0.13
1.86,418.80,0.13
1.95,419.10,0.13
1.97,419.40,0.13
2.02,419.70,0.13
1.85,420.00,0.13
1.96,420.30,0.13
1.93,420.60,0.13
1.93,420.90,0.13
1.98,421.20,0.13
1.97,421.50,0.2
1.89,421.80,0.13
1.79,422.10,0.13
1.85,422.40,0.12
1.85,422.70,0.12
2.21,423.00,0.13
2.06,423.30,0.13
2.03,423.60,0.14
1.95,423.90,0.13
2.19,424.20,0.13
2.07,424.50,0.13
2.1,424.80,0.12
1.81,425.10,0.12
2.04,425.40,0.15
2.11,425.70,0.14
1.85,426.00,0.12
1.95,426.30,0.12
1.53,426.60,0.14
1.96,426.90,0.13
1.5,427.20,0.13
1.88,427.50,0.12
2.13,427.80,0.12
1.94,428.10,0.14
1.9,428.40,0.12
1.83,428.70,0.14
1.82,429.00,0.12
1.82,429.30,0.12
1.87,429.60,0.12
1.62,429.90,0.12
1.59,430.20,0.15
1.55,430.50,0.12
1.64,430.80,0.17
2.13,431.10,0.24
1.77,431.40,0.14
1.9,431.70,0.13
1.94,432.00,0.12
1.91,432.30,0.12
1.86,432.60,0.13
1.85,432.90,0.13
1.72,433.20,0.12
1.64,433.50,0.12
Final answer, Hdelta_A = 0.569 nm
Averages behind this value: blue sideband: 1.89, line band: 1.63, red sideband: 1.94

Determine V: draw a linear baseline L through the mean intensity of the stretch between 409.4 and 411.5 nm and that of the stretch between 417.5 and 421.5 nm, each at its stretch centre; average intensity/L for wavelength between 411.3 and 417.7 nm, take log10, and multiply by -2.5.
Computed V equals -0.125 mag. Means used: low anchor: 1.49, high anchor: 1.92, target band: 1.89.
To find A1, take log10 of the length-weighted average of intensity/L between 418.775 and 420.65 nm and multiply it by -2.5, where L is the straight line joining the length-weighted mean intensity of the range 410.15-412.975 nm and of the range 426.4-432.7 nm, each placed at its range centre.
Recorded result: -0.12 mag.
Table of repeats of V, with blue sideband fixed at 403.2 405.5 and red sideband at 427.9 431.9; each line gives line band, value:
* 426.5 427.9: 0.01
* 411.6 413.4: 0.04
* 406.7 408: 0.09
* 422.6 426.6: -0.10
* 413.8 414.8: -0.06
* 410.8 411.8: 0.10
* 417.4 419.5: -0.02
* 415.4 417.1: -0.03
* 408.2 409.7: 0.07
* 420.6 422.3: -0.04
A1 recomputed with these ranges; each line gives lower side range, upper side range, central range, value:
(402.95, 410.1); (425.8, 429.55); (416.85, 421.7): -0.053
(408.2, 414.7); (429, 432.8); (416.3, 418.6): -0.097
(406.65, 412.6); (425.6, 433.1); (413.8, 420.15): -0.115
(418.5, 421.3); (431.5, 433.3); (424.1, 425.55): -0.071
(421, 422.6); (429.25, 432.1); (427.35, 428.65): -0.080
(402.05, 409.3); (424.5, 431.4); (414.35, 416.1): -0.022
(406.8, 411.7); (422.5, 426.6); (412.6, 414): -0.101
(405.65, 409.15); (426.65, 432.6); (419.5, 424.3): -0.079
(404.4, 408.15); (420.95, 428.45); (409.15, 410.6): 0.292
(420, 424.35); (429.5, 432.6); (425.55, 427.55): 0.035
